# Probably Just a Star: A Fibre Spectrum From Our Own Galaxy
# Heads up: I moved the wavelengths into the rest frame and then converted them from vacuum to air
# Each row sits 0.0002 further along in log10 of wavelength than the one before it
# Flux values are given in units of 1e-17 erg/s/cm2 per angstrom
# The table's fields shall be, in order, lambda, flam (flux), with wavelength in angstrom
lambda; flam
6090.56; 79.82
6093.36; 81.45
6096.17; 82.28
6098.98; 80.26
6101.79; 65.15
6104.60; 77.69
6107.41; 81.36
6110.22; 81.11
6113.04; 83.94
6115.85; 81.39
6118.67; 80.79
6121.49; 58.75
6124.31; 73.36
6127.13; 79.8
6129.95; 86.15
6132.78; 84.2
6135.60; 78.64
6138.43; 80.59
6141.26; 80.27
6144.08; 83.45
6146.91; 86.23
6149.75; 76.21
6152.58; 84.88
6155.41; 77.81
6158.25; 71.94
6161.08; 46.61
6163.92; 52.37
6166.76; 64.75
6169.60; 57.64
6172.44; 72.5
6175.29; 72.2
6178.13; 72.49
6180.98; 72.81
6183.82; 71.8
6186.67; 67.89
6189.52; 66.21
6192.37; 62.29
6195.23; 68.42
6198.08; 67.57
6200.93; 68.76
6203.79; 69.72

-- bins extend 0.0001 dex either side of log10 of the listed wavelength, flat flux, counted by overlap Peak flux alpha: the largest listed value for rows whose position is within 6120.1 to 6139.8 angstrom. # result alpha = 86.15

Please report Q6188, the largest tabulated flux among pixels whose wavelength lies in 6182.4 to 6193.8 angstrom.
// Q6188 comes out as 71.8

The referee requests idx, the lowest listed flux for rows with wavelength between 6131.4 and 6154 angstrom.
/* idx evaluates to 76.21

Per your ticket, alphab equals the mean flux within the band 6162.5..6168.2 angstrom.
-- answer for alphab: 58.5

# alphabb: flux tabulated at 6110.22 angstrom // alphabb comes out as 81.11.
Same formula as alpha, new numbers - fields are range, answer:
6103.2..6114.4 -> 83.94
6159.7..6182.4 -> 72.81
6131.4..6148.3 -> 86.23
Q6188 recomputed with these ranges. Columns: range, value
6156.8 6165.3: 71.94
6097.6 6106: 80.26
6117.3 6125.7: 80.79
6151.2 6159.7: 84.88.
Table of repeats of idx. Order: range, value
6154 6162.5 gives 46.61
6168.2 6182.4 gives 57.64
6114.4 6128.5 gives 58.75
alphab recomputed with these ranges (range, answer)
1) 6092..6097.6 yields 81.8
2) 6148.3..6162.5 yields 71.5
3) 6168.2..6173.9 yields 65.1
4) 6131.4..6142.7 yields 81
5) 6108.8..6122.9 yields 77.2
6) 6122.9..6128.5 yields 76.6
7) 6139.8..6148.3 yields 83.4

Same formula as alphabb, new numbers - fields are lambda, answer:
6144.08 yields 83.45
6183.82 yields 71.8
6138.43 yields 80.59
